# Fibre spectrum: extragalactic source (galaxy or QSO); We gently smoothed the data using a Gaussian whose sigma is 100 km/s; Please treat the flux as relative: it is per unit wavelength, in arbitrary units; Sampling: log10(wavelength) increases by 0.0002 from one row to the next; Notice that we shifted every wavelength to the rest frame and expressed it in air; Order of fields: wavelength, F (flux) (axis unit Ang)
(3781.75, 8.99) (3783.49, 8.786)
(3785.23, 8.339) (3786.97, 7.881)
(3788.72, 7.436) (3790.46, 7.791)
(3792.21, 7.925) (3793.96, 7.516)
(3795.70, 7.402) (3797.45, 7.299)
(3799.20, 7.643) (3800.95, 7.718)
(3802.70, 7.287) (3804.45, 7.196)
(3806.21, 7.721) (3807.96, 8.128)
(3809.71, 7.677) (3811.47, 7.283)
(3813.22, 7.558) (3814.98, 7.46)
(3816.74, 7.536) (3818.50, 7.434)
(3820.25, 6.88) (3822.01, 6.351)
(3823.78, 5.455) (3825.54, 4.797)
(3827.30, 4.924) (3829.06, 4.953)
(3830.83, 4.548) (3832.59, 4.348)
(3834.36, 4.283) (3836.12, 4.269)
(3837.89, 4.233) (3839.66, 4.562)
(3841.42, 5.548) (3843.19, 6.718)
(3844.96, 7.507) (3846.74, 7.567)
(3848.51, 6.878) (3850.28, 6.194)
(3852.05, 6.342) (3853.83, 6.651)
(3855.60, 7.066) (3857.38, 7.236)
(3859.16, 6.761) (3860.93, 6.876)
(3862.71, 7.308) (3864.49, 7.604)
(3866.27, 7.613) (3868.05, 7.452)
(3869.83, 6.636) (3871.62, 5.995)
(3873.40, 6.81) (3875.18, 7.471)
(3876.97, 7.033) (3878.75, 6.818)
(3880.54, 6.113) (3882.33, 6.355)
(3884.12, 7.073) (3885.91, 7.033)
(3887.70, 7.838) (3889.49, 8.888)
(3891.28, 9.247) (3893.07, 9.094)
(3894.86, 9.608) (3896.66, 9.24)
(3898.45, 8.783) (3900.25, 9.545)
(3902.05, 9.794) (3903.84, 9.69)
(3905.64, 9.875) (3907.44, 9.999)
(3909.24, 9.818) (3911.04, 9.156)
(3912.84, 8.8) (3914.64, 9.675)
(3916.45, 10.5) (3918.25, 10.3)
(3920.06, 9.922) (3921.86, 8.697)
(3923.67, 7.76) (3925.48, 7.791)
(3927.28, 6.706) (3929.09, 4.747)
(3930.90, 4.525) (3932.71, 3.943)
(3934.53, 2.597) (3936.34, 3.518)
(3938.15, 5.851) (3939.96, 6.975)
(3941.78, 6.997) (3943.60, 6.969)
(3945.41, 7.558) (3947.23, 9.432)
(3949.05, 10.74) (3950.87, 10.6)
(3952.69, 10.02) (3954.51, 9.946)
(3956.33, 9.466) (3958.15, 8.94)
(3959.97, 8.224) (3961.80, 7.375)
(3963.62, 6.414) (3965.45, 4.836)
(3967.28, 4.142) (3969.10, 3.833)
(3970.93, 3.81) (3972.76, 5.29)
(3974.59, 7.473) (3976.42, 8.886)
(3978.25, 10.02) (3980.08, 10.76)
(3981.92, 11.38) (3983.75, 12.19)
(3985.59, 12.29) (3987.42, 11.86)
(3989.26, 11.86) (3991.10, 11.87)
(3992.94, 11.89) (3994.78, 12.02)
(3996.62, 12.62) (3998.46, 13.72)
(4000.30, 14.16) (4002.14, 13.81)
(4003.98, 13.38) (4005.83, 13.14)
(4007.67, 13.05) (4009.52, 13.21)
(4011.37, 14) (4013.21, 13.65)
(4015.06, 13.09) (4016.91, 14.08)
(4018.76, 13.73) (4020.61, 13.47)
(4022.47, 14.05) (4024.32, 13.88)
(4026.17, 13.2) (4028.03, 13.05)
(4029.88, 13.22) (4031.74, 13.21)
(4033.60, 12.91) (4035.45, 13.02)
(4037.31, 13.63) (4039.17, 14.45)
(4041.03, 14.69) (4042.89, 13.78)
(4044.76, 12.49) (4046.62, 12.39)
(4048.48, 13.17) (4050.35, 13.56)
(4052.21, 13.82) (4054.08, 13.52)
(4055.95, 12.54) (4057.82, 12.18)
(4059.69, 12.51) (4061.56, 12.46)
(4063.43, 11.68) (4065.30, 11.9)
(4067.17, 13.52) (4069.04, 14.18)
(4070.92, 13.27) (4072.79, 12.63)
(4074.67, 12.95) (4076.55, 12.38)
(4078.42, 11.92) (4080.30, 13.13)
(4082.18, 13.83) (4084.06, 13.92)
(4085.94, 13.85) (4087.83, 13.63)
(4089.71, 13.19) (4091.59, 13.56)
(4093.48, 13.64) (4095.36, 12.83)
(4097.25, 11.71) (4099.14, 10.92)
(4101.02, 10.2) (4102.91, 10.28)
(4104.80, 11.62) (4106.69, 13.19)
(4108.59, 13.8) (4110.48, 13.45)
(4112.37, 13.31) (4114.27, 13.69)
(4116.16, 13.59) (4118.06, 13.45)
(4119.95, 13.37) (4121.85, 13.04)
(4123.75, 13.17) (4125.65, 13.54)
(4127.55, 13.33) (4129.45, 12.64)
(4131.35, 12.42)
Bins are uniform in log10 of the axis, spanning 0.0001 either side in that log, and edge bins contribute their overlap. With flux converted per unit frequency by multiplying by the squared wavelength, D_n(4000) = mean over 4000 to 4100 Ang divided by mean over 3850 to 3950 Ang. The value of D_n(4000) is 1.9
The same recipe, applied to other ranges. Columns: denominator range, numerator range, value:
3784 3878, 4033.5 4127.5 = 2.19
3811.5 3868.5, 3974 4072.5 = 2.24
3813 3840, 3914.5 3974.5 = 1.37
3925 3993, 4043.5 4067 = 1.69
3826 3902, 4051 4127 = 2.10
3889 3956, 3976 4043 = 1.63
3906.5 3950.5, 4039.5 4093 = 1.84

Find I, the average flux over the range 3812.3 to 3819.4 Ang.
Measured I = 7.5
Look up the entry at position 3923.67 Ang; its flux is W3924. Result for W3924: 7.76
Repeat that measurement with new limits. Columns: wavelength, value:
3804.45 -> 7.196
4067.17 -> 13.52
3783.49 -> 8.786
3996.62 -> 12.62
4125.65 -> 13.54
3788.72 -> 7.436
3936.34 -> 3.518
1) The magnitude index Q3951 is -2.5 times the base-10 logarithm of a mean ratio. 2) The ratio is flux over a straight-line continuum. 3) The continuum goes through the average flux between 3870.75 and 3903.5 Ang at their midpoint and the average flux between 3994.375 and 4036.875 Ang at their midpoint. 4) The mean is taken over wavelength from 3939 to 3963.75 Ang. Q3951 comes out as 0.23 mag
